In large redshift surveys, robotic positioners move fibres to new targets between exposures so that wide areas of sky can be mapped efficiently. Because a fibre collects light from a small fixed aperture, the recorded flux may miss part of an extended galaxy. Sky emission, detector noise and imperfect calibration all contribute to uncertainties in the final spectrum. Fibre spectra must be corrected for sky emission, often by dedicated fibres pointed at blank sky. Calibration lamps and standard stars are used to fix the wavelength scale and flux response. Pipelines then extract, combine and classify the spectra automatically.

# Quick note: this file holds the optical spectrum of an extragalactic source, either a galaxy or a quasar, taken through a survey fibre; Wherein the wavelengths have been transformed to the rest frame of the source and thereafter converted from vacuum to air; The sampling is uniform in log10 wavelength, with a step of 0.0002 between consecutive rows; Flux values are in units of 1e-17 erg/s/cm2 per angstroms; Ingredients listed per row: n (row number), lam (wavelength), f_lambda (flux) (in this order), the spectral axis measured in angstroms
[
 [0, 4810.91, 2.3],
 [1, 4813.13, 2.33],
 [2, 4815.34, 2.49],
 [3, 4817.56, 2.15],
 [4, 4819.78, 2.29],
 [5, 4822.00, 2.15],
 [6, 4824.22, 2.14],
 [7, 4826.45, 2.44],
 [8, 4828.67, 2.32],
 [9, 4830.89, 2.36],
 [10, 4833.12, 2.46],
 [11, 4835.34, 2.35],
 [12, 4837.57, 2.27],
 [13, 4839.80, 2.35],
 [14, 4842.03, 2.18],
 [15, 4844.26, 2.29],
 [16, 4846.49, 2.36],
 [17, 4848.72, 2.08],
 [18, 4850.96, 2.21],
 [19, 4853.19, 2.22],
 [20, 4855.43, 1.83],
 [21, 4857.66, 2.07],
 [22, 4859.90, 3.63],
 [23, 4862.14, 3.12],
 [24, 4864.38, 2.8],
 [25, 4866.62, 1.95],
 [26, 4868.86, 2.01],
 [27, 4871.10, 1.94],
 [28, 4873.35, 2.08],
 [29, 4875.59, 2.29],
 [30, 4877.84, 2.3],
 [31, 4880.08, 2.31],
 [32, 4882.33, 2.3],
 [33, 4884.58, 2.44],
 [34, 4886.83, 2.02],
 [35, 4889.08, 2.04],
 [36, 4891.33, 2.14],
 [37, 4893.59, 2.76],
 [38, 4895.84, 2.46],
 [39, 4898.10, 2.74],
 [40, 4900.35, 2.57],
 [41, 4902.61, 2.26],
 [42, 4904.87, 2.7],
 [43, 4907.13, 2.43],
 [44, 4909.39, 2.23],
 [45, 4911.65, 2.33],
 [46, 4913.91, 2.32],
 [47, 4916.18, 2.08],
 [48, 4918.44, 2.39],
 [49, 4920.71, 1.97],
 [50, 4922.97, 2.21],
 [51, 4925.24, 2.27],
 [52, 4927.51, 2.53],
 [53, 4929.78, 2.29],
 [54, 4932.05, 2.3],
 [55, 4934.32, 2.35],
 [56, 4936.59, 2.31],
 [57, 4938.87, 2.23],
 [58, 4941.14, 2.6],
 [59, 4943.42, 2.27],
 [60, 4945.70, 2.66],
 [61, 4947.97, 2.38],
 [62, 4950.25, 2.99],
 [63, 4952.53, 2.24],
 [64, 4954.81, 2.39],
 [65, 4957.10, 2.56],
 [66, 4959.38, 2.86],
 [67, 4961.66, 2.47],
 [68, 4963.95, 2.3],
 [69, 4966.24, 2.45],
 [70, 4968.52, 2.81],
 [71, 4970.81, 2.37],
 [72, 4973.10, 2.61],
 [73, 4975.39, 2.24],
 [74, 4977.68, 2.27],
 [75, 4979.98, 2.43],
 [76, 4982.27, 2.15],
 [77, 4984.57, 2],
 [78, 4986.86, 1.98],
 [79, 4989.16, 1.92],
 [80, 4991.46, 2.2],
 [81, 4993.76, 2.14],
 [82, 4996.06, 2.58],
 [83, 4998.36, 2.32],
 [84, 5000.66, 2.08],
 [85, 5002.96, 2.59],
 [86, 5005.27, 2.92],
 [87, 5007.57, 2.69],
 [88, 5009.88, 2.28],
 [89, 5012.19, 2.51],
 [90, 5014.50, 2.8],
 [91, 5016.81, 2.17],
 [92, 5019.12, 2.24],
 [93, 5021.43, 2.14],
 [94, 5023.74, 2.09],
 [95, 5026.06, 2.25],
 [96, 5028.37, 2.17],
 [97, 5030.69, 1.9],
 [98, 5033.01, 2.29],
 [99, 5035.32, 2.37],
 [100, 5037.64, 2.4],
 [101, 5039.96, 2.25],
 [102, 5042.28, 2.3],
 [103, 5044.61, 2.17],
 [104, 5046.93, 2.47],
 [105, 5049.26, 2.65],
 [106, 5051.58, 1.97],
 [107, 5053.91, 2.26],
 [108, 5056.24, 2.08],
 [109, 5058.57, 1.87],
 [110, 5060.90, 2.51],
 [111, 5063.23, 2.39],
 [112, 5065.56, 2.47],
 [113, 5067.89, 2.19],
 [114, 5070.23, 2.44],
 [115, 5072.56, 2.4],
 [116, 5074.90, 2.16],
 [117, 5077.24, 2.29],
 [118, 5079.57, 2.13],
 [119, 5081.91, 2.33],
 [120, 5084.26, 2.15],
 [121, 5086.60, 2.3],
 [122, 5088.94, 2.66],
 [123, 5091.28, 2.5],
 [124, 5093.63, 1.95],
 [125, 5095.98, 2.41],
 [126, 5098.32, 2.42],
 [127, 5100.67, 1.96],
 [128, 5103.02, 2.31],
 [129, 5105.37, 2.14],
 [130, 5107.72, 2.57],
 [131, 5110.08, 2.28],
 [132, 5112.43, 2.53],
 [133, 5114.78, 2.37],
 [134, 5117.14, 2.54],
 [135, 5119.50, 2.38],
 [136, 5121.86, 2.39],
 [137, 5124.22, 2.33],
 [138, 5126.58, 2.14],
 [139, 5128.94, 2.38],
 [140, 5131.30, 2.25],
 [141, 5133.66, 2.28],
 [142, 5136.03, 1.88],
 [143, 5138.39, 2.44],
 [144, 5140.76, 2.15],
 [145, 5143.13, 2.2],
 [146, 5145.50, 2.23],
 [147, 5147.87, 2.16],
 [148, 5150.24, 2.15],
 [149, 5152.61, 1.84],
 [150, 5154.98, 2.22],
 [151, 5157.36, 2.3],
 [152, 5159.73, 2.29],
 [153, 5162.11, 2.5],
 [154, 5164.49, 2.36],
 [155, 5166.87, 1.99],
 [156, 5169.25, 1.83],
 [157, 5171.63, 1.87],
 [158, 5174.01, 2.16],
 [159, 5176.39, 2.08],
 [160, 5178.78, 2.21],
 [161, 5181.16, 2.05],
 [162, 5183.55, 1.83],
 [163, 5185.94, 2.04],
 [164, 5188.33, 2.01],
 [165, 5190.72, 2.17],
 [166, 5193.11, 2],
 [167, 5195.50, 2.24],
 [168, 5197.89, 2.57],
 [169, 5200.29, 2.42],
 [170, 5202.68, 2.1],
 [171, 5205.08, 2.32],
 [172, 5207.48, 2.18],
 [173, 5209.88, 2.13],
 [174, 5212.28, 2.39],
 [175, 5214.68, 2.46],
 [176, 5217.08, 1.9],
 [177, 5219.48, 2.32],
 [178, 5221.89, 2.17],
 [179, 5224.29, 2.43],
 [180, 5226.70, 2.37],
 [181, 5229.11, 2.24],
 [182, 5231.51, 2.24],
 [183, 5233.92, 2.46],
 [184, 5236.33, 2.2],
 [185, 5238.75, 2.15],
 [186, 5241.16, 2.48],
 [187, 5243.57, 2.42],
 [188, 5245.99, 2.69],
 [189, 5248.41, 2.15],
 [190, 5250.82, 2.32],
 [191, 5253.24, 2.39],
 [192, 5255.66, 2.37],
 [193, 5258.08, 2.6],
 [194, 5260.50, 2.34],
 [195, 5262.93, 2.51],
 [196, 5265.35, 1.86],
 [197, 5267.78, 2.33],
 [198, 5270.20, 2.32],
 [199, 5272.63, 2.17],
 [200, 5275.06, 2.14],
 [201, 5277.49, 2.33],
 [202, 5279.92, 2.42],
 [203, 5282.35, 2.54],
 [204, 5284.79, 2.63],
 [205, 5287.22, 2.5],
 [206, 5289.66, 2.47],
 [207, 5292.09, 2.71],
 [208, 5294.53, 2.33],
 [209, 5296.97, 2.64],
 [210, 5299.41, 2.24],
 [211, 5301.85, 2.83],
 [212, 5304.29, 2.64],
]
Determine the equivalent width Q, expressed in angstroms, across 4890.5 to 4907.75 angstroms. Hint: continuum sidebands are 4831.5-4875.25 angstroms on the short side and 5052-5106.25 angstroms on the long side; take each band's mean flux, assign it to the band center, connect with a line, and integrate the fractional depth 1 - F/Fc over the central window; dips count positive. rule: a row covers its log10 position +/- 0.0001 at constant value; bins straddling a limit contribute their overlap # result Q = -1.5 angstroms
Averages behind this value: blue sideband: 2.33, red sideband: 2.27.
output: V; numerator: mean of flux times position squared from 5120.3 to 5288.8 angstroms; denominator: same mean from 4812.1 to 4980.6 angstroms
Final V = 1.1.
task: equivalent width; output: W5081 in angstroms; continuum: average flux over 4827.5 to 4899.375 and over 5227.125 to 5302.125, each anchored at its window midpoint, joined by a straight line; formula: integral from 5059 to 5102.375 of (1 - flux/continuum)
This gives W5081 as 1.0 angstroms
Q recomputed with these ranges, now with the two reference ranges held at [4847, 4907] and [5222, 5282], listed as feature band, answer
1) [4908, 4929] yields 0.83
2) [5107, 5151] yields 0.83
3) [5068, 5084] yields 0.45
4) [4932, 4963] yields -1.64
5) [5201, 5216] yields 0.44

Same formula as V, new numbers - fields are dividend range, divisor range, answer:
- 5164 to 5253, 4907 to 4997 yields 1.04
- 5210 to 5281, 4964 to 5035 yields 1.10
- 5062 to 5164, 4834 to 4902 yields 1.08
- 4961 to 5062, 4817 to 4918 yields 1.05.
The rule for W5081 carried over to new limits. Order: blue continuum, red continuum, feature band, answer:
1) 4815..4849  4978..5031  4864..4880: 0.8 angstroms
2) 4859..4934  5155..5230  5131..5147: 0.2 angstroms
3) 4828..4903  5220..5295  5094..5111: 0.5 angstroms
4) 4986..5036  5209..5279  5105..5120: -0.7 angstroms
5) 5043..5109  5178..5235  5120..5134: -0.2 angstroms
